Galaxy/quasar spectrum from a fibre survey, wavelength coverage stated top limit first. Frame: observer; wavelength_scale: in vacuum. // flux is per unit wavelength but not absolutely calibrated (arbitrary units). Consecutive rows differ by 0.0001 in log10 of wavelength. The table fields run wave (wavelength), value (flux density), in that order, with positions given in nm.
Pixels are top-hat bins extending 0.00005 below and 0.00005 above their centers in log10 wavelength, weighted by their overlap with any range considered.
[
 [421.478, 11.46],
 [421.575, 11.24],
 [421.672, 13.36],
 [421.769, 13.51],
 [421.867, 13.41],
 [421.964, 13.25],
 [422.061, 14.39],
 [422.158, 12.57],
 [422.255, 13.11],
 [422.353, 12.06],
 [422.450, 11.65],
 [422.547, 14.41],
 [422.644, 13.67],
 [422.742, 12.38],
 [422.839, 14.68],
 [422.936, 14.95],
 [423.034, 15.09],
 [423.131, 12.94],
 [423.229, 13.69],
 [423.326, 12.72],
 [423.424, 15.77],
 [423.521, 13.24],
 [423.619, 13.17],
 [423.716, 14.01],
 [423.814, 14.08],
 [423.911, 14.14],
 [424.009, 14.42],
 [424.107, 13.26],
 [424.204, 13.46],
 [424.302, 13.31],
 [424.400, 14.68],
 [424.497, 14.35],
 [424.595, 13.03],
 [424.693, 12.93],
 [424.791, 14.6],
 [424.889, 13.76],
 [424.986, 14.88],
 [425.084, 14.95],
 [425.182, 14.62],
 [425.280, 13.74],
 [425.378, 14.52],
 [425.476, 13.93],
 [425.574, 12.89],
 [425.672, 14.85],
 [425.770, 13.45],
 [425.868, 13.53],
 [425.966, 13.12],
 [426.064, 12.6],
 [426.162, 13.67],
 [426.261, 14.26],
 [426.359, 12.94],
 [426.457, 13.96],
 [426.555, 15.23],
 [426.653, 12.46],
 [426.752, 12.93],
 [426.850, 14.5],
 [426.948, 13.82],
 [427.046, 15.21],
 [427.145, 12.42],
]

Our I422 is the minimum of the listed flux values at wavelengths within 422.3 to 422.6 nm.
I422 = 11.65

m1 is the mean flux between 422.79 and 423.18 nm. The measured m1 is 14.4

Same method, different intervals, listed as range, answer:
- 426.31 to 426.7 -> 13.7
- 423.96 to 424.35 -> 13.6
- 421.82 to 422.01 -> 13.3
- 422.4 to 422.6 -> 13.1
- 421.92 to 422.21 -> 13.4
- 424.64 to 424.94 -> 13.8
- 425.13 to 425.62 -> 13.9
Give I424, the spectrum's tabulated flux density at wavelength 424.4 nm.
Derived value 14.68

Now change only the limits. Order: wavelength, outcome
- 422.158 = 12.57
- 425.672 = 14.85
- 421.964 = 13.25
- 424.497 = 14.35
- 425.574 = 12.89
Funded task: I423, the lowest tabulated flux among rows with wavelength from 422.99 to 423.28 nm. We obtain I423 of 12.94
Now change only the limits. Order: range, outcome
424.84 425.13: 13.76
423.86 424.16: 13.26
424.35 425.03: 12.93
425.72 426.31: 12.6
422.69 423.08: 12.38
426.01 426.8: 12.46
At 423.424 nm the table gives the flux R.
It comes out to 15.77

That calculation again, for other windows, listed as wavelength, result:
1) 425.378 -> 14.52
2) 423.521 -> 13.24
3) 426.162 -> 13.67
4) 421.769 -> 13.51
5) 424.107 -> 13.26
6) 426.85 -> 14.5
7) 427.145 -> 12.42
